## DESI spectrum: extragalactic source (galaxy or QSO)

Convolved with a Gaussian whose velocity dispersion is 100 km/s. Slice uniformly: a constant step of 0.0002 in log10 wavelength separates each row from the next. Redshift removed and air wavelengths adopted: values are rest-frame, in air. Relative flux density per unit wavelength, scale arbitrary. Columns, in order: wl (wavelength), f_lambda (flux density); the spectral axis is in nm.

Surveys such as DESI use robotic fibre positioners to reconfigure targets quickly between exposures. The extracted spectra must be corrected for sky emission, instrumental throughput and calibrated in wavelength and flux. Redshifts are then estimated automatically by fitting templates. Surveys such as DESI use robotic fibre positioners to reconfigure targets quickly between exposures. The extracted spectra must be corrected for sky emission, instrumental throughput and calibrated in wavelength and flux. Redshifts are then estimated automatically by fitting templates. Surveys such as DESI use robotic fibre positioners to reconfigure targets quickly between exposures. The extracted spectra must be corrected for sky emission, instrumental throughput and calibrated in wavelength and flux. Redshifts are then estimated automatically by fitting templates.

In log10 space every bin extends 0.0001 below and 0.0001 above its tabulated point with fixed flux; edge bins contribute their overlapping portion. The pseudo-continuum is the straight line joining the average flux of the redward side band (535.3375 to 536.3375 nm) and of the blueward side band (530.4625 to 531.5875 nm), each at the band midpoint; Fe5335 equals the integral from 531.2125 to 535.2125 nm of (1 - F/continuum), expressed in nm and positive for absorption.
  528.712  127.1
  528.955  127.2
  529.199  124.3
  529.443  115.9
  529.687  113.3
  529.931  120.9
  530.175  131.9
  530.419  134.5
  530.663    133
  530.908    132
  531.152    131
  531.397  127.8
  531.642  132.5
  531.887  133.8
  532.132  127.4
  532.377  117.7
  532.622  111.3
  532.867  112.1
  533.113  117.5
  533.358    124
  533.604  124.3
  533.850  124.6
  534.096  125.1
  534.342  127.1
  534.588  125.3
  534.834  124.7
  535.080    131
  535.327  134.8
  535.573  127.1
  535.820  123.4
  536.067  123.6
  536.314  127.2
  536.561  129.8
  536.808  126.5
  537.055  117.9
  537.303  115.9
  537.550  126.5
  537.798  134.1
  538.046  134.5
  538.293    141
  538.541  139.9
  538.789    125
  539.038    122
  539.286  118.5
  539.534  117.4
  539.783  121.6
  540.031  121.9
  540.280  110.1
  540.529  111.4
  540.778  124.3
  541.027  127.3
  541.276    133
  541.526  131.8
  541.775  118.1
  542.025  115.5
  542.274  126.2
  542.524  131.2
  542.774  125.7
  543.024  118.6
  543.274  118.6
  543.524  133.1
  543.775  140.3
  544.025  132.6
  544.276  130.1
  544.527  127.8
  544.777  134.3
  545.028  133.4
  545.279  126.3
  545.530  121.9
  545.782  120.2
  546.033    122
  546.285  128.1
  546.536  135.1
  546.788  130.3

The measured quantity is 0.145 nm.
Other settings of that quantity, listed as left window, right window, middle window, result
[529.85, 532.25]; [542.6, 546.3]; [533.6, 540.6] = 0.211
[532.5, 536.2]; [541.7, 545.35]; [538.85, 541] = 0.121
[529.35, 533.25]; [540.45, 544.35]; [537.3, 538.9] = -0.084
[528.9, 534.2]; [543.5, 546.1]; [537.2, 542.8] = 0.116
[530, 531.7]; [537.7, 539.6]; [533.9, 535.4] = 0.032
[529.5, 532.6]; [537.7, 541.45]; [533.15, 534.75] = 0.025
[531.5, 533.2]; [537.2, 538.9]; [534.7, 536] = -0.012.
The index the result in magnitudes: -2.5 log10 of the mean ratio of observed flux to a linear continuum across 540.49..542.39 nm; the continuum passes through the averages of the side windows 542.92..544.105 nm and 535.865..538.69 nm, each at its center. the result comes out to 0.04 mag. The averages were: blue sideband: 129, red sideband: 129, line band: 124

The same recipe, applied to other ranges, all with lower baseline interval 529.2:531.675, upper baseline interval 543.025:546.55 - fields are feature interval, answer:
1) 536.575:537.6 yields 0.05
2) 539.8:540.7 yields 0.11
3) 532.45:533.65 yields 0.09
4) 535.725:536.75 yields 0.01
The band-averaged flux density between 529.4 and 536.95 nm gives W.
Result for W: 126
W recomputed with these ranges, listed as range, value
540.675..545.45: 128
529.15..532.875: 125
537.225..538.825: 132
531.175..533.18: 123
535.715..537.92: 125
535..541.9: 126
